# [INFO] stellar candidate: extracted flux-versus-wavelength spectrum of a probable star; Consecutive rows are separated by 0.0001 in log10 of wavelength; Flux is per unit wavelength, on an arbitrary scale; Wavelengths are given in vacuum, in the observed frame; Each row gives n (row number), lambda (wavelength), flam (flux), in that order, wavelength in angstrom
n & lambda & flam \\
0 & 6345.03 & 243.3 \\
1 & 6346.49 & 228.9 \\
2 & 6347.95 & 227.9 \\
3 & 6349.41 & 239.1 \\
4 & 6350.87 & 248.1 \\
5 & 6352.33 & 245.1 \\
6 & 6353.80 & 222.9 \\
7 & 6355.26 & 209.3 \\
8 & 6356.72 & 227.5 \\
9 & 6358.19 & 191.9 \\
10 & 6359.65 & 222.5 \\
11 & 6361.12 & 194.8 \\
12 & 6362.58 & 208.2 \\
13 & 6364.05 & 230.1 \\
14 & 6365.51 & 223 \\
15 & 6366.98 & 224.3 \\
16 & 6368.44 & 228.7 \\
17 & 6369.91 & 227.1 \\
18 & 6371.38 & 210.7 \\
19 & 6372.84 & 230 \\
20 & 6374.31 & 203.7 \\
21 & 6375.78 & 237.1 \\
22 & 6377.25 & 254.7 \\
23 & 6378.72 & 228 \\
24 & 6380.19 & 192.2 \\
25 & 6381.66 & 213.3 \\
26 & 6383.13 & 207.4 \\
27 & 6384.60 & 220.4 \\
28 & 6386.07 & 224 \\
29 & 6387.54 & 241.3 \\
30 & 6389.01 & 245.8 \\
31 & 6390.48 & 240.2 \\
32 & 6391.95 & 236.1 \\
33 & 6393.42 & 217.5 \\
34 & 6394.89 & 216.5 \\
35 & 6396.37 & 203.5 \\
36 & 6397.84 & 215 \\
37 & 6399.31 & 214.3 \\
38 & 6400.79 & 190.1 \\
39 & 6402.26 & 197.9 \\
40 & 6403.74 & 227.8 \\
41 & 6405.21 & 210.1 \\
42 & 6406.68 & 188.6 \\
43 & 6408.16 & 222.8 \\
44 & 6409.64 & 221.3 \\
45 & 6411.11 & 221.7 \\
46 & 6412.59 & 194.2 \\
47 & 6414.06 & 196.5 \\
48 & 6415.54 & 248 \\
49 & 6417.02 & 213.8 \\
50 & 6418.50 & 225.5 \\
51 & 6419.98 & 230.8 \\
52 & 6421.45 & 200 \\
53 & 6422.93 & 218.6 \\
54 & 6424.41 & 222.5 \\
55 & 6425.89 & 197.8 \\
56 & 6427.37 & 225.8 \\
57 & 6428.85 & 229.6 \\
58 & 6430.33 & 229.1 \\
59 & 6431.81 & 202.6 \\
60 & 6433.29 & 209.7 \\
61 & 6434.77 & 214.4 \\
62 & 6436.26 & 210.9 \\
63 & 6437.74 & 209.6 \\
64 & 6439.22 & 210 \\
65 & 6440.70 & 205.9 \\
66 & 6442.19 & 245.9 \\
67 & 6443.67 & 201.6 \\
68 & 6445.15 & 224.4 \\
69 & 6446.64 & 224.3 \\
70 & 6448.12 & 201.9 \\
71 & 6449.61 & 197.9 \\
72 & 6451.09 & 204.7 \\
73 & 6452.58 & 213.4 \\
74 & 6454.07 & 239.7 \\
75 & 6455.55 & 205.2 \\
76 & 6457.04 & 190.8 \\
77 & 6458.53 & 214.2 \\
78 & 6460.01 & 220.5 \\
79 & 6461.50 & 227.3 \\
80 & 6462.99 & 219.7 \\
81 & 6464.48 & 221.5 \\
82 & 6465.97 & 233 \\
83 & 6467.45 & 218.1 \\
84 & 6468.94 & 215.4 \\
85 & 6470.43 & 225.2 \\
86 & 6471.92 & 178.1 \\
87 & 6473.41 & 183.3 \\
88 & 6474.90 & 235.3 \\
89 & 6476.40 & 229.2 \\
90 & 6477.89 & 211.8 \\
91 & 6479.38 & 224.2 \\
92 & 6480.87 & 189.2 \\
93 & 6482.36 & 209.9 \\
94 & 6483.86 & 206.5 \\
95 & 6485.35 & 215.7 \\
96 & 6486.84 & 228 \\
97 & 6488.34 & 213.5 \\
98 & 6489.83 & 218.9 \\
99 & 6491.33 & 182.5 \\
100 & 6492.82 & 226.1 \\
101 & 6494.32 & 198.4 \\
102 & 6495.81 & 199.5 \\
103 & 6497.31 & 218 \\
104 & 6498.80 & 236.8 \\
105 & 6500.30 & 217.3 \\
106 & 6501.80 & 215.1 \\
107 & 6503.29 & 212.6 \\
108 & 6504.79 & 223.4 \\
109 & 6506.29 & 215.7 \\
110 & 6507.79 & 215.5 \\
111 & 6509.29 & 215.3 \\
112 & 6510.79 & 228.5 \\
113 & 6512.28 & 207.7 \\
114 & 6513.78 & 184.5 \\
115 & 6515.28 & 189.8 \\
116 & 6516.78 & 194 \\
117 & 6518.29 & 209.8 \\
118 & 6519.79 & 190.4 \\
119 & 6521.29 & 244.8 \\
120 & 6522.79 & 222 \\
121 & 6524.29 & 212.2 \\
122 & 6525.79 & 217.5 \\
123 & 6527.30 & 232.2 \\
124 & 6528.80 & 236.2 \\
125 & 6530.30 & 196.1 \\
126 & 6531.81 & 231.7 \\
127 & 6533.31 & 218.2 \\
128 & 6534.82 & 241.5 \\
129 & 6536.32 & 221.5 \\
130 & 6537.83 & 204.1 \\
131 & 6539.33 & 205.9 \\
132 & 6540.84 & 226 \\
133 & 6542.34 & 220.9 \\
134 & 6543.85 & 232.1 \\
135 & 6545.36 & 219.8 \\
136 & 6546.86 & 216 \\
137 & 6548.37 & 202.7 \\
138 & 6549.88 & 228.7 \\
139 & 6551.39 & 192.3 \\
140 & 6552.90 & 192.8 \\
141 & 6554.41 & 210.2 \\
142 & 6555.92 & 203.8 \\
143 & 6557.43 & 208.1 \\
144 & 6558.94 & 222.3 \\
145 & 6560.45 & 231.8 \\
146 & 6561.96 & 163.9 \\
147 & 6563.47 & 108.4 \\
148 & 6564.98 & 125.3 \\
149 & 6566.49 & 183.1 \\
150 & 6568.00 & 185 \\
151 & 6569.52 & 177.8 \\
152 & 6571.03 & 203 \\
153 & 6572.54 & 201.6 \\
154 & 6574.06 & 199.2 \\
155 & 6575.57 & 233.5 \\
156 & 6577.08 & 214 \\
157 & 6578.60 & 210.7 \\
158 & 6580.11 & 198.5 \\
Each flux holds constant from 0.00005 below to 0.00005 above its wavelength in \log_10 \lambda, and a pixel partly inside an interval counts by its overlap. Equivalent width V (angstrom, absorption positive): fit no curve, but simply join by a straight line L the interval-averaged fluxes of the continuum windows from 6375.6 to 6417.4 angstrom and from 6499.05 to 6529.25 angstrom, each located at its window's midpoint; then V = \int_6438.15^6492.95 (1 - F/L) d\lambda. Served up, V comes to 0.6 angstrom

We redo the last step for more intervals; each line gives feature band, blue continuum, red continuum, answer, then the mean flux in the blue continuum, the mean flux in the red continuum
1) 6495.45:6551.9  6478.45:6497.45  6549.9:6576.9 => -4.1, 210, 192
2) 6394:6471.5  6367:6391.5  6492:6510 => 2.3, 225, 216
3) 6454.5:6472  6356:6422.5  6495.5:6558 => 0.0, 218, 215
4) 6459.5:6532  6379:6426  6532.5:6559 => 0.4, 216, 215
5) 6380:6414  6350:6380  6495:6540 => 0.9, 223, 215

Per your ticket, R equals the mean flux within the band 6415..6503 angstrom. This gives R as 215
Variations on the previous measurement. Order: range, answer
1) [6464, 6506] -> 214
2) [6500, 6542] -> 215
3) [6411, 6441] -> 215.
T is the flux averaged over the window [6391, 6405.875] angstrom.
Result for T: 213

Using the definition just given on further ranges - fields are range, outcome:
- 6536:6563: 210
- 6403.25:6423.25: 216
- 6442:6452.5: 213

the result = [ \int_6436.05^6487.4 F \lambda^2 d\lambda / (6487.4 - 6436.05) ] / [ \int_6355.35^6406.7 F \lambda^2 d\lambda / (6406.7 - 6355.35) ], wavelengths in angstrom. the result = 1.00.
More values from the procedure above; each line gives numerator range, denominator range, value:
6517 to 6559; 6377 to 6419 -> 1.04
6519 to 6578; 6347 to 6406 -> 0.99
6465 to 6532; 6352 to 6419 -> 1.01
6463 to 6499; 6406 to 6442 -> 1.01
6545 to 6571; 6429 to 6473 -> 0.93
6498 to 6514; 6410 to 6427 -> 1.03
